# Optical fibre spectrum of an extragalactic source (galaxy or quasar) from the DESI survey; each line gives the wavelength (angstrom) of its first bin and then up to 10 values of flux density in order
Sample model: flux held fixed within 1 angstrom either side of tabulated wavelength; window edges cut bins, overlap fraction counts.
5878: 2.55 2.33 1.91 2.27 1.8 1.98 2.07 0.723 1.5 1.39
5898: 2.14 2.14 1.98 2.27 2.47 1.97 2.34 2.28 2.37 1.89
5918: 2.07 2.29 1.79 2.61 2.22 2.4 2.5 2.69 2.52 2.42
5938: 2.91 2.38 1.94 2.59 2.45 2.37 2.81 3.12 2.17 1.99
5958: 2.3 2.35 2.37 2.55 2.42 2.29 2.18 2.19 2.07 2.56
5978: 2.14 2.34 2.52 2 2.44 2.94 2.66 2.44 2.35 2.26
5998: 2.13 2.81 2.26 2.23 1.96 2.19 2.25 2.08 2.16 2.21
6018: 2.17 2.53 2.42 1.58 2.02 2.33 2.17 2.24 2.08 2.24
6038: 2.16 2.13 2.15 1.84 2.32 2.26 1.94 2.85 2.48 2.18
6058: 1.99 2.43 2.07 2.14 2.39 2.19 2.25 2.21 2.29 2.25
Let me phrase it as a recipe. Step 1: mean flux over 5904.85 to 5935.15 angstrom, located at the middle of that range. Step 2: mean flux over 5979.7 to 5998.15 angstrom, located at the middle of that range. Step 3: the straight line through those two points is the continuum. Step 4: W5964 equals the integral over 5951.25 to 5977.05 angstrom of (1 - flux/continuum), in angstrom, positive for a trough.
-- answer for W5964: 0.4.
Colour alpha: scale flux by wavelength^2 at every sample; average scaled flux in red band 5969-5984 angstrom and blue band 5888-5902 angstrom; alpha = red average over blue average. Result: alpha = 1.37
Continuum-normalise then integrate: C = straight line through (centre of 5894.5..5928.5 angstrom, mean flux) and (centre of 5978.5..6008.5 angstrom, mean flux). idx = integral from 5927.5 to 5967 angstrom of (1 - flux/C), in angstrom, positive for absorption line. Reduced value -4.0 angstrom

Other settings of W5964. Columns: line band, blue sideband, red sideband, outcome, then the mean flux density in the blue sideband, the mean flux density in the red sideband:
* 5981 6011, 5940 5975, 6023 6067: -1.0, 2.36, 2.18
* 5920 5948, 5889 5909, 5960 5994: -4.2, 1.87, 2.38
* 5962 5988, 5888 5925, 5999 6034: -2.4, 2.02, 2.21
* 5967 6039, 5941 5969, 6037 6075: 1.7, 2.41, 2.22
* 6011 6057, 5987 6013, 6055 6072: 1.5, 2.35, 2.21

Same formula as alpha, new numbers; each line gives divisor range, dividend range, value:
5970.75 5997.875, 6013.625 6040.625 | 0.93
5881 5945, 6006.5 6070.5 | 1.07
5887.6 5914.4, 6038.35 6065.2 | 1.19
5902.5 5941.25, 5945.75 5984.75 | 1.03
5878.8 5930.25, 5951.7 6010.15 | 1.17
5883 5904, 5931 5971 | 1.37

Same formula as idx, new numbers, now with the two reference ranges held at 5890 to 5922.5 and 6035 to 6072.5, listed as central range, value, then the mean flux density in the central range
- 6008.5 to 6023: -0.7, 2.26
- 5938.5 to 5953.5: -3.5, 2.52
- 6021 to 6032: 0.3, 2.12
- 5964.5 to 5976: -1.0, 2.27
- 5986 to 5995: -2.0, 2.58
